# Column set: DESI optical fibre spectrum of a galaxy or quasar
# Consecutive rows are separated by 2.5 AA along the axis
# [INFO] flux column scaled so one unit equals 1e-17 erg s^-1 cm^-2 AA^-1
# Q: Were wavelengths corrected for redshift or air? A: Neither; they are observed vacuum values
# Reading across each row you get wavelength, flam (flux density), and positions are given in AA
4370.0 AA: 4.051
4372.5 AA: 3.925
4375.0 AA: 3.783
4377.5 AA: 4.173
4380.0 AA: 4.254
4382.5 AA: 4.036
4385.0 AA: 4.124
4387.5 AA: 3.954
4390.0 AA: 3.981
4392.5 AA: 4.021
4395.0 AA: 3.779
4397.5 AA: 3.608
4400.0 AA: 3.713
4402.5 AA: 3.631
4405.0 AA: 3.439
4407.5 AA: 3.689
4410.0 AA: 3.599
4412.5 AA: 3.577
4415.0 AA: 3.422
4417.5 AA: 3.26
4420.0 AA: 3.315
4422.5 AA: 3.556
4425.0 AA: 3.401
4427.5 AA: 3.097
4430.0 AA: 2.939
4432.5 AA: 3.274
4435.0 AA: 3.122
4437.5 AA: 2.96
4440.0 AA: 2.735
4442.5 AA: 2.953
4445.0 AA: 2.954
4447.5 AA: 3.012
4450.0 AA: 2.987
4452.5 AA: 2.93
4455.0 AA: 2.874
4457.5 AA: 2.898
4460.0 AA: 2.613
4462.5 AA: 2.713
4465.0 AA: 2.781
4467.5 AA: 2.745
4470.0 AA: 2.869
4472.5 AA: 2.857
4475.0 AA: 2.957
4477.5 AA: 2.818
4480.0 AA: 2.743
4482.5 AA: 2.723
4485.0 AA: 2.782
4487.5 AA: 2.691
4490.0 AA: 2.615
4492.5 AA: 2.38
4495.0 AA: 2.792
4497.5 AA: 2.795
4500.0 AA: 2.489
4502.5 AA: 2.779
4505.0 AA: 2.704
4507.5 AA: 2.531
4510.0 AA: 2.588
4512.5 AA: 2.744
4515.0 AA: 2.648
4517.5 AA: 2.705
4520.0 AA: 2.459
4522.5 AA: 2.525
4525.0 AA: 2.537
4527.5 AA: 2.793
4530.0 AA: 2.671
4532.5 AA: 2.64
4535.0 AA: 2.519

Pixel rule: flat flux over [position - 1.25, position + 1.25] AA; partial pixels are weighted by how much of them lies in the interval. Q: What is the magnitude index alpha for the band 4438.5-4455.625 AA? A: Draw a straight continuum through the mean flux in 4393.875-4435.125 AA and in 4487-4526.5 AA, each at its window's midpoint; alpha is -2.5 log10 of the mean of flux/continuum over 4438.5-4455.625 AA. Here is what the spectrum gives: 0.08 mag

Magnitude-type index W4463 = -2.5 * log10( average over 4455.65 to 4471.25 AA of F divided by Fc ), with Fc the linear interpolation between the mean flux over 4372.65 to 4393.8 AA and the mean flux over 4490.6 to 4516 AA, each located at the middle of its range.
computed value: 0.122 mag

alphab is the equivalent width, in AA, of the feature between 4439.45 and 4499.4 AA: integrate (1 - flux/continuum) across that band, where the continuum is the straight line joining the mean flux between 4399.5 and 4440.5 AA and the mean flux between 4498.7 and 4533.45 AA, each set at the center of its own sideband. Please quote 3.5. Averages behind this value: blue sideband 3.34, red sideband 2.63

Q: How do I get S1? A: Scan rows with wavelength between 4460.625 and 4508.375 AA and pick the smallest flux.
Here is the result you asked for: 2.38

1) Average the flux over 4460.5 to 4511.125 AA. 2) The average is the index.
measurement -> 2.72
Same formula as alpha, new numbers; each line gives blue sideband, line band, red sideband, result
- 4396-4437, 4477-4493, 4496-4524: 0.06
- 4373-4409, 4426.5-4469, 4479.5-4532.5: 0.12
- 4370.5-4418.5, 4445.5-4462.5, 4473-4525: 0.10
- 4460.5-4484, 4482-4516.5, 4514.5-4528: 0.01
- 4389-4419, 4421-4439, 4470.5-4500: 0.05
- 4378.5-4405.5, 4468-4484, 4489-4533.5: 0.07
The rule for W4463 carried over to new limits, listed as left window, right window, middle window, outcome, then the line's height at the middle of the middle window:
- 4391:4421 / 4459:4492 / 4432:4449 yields 0.07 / 3.18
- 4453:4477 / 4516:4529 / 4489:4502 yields 0.03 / 2.7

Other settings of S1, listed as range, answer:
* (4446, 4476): 2.613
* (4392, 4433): 2.939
